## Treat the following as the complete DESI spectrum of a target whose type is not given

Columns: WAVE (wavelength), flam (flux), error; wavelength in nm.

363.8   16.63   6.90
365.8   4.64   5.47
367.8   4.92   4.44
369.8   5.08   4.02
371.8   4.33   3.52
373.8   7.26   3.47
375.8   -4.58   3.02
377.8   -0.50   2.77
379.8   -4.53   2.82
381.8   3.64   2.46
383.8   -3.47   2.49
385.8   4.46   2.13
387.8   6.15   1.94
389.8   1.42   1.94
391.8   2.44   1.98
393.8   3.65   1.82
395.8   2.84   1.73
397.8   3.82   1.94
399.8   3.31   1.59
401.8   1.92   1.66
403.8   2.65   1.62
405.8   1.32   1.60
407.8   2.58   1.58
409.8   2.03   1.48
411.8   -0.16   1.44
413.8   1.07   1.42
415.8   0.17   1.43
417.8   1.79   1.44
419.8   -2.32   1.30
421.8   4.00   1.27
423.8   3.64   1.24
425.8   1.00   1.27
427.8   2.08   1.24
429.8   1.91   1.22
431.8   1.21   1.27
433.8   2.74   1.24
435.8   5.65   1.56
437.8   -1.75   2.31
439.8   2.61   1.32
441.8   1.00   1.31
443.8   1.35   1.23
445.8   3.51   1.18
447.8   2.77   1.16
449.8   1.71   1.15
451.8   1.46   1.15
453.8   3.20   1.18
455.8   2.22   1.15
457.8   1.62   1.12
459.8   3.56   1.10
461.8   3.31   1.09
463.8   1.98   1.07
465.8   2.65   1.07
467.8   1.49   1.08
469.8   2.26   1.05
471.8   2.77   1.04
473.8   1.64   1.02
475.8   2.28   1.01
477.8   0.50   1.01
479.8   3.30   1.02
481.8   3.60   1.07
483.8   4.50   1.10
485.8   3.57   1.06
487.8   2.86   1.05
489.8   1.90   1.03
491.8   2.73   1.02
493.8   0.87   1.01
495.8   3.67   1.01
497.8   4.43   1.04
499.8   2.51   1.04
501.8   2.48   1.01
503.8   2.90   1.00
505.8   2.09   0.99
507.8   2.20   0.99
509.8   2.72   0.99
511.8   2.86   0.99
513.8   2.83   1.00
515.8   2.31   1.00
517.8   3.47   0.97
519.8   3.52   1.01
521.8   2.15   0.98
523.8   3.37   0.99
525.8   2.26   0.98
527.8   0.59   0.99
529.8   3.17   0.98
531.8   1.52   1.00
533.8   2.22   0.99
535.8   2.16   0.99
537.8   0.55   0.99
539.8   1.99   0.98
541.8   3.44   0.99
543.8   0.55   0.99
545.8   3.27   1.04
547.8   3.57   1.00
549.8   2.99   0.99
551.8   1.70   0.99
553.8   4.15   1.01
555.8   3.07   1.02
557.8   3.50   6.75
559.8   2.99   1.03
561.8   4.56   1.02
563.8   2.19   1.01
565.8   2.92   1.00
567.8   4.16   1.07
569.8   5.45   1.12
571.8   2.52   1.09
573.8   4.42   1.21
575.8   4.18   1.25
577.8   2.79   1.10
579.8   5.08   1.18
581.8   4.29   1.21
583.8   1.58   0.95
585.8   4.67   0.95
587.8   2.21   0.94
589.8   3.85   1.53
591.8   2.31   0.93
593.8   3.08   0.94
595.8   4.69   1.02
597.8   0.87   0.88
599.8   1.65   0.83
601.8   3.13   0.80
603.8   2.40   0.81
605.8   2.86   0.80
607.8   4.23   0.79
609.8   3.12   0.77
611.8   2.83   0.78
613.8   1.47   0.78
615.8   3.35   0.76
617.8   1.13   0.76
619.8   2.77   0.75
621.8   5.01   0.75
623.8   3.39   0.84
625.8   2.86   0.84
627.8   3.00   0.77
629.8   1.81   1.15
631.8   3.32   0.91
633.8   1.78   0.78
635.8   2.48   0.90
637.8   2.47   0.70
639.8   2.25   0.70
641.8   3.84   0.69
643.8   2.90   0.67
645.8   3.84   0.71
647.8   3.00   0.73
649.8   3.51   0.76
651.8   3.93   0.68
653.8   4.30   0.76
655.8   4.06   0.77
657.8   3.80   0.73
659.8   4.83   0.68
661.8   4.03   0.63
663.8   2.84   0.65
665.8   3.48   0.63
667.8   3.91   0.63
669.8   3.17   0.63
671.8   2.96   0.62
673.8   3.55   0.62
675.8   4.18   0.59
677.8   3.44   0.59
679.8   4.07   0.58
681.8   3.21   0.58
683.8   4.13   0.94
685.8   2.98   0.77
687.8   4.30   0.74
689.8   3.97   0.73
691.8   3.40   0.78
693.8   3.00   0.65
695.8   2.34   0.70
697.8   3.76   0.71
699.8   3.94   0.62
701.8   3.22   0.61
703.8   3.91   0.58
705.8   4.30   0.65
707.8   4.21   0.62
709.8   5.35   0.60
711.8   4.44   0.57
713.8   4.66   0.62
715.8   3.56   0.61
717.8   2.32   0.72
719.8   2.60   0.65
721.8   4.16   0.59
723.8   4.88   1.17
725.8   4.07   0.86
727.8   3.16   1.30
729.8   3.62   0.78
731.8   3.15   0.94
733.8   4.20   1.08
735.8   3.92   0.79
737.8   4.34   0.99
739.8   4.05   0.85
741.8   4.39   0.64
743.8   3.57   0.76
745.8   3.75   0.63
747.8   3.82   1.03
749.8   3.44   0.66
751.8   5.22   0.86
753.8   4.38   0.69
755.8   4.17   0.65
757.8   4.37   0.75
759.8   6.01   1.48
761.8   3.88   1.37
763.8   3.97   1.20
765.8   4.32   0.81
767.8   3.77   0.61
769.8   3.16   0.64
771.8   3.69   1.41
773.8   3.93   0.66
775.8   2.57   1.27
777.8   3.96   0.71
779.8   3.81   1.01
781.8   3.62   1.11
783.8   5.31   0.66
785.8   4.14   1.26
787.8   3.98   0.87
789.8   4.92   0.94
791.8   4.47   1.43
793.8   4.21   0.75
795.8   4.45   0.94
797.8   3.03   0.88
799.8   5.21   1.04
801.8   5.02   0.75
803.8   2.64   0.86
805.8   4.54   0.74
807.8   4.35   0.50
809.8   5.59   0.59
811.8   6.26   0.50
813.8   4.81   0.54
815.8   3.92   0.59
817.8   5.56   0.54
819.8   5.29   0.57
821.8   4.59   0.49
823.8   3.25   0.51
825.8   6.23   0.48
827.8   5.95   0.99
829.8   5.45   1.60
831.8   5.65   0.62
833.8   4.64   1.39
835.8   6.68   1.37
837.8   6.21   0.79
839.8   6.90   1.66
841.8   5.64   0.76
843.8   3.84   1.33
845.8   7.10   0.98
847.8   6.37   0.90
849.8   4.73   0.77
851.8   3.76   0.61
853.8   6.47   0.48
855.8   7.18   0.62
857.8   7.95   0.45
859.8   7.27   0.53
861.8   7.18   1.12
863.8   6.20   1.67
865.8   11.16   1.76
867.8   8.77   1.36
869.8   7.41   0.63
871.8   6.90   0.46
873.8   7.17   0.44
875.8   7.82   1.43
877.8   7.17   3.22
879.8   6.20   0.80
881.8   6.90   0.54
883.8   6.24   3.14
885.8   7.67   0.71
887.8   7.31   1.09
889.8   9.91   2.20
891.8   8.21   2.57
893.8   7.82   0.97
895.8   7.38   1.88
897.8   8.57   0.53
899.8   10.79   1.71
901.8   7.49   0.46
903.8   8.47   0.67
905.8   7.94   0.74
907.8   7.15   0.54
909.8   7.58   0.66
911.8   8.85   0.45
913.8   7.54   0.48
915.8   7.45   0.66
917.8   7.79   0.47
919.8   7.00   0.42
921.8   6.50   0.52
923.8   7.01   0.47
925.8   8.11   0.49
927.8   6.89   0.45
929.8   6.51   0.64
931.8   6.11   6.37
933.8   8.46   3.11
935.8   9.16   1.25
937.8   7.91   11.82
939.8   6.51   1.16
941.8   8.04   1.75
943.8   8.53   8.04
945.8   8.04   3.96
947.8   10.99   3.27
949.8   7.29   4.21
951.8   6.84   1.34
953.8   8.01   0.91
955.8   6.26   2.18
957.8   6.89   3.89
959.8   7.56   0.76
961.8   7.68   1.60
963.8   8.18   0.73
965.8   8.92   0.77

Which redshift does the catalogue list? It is 1.14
